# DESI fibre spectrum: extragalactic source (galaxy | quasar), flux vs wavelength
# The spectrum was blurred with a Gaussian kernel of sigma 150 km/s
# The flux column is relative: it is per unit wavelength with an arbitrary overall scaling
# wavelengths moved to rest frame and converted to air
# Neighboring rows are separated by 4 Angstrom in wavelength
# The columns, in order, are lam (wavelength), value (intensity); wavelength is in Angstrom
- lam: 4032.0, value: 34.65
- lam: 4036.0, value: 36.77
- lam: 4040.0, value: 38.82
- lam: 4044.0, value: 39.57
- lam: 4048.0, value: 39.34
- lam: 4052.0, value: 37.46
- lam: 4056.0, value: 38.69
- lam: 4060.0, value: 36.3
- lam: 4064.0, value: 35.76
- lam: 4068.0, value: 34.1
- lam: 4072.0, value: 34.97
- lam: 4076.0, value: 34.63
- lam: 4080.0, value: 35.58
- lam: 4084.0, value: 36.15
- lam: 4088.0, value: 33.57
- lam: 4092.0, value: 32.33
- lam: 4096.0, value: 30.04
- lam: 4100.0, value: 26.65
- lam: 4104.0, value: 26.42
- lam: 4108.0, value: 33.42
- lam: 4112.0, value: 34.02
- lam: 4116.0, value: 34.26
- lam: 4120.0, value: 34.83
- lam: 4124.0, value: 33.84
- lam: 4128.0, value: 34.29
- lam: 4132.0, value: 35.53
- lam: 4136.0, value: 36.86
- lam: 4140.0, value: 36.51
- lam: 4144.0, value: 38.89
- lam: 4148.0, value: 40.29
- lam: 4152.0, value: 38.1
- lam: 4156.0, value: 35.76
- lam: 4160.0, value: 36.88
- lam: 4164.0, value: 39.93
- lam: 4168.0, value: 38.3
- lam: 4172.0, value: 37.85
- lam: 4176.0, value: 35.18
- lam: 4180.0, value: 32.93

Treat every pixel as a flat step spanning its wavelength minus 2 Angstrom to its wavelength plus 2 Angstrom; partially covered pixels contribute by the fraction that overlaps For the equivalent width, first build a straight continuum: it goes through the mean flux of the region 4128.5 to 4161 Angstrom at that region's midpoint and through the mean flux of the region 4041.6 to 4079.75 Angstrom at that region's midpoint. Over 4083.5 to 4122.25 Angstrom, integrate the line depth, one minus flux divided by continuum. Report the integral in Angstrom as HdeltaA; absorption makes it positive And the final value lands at 5.19 Angstrom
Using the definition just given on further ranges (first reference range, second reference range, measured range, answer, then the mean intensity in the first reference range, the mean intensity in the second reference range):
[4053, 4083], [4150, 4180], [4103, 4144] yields 2.4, 35.8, 37.1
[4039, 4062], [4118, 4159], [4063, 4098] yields 3.4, 38.3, 36.5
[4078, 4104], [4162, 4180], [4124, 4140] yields -0.4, 31.9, 37.3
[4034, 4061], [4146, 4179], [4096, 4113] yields 3.6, 38.2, 37.6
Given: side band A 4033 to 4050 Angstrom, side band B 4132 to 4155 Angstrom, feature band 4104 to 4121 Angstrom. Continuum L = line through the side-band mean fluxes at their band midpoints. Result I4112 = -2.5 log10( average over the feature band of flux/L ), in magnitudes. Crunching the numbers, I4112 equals 0.15 mag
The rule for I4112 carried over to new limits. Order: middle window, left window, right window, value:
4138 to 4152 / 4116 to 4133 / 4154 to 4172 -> -0.065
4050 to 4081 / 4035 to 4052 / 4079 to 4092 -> 0.017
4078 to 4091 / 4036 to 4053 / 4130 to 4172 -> 0.101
